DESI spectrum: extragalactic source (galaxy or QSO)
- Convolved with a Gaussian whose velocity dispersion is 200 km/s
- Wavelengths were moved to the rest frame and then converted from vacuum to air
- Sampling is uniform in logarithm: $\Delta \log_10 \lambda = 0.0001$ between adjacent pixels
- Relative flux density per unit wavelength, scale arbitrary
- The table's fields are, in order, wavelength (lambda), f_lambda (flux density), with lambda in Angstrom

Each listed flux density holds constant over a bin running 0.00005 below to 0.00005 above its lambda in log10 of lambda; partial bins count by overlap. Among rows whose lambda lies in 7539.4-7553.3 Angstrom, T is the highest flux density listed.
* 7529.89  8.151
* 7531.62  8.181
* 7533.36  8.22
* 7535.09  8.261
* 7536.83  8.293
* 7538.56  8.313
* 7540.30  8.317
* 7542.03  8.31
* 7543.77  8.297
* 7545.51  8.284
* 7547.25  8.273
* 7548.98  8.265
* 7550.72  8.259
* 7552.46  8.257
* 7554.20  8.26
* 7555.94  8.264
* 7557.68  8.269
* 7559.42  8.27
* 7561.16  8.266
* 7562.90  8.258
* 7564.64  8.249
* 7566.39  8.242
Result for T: 8.317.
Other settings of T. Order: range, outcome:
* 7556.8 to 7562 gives 8.27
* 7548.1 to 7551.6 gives 8.265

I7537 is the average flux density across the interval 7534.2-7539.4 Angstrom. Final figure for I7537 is 8.3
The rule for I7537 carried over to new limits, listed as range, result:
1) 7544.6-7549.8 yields 8.28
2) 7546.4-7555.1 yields 8.27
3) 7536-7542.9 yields 8.32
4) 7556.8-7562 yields 8.27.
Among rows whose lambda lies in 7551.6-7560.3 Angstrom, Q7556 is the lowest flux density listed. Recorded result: 8.257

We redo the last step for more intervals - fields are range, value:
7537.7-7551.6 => 8.259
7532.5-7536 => 8.22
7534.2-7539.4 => 8.261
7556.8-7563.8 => 8.258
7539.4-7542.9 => 8.31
